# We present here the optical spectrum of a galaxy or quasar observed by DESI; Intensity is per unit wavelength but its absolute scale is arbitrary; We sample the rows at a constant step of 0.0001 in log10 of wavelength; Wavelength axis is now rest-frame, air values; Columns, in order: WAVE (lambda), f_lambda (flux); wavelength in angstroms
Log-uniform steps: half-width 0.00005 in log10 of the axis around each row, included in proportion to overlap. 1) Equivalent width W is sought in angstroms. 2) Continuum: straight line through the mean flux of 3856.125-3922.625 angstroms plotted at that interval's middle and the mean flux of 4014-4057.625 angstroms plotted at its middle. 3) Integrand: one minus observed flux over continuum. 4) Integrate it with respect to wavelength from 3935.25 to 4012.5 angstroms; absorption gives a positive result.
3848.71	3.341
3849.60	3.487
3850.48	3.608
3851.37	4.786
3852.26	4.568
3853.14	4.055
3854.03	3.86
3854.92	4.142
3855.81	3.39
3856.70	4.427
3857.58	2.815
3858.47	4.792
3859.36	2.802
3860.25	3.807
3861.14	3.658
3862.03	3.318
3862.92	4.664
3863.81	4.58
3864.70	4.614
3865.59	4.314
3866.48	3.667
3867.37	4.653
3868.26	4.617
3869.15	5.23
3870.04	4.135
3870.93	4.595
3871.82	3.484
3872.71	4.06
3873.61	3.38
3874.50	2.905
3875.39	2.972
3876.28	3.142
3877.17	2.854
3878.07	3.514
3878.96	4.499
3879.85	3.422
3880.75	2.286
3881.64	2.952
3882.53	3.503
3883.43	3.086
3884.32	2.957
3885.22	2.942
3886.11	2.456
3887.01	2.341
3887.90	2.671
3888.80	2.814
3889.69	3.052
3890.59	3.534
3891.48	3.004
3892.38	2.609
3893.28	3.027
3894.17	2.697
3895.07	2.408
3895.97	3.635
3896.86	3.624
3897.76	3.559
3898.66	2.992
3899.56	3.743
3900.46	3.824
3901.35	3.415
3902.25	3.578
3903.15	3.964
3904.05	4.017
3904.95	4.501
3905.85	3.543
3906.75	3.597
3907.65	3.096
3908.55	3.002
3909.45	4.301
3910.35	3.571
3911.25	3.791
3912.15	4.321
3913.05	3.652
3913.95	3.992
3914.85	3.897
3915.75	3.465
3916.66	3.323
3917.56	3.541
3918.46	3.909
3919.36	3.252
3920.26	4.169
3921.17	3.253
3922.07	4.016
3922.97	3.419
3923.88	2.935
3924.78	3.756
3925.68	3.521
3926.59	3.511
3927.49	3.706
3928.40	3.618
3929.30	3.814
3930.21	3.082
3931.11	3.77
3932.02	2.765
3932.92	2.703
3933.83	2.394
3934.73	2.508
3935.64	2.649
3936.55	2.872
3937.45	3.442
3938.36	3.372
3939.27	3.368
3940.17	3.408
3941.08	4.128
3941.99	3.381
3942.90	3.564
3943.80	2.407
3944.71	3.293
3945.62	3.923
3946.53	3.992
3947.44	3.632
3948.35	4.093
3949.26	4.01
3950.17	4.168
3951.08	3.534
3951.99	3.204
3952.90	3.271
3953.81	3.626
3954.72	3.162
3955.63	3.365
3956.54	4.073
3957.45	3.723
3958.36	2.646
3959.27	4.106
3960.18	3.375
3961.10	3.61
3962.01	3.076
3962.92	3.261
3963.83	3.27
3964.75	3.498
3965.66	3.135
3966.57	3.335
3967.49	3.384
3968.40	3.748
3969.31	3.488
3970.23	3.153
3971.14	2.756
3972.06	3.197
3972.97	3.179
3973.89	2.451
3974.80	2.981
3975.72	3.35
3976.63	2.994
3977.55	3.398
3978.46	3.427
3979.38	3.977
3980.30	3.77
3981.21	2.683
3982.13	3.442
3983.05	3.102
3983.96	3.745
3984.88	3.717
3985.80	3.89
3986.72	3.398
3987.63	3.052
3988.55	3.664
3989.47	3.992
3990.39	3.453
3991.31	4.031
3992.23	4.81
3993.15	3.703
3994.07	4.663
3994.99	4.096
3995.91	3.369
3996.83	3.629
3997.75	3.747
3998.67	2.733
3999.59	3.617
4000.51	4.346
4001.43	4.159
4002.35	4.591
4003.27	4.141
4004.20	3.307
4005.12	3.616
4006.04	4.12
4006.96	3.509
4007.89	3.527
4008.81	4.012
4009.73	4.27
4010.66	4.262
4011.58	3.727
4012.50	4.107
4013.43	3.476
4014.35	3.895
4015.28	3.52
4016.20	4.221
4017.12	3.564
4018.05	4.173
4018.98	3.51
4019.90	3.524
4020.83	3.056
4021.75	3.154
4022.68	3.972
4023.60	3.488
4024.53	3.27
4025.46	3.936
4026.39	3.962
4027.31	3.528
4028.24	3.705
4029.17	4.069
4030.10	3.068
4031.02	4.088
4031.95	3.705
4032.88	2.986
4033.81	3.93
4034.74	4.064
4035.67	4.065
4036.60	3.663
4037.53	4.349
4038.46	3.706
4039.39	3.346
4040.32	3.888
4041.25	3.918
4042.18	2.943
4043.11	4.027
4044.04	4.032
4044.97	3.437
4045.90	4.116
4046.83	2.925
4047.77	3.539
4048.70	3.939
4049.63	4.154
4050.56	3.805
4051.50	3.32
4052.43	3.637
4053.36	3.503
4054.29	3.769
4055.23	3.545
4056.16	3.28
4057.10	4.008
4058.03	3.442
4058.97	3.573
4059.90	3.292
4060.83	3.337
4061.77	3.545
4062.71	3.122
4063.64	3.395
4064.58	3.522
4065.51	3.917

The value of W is 1.67 angstroms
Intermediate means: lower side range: 3.56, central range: 3.56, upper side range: 3.69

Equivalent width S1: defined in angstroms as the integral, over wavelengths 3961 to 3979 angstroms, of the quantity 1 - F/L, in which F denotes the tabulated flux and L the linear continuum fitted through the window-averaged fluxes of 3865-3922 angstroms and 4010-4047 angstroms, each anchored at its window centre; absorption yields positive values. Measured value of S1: 1.96 angstroms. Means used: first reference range 3.5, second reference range 3.72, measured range 3.23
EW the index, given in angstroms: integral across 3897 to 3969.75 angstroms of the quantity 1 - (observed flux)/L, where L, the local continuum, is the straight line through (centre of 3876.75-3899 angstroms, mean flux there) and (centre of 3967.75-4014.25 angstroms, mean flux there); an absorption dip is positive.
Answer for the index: -4.40 angstroms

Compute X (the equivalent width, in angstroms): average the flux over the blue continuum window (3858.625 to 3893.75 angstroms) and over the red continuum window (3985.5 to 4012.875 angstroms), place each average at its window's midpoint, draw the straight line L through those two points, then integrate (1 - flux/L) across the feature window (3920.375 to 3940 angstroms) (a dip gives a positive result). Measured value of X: 2.0 angstroms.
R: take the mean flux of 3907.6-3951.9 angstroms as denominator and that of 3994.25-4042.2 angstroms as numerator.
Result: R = 1.1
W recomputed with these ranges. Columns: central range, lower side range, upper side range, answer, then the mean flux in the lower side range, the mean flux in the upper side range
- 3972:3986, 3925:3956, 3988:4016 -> 1.4 angstroms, 3.39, 3.87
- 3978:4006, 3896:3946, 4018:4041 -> -0.9 angstroms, 3.49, 3.68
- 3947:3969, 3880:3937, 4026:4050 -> -0.2 angstroms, 3.33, 3.73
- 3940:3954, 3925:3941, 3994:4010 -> -1.0 angstroms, 3.24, 3.84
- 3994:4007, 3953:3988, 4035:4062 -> -1.3 angstroms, 3.36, 3.66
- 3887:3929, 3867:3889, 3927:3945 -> -2.2 angstroms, 3.42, 3.21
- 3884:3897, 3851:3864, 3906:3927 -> 3.0 angstroms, 3.96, 3.62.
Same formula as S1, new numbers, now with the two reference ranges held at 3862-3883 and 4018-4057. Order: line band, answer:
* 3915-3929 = 0.75 angstroms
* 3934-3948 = 1.63 angstroms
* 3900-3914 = 0.11 angstroms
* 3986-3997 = -0.36 angstroms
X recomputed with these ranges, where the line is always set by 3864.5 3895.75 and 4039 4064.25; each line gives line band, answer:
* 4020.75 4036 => -0.44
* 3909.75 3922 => -1.08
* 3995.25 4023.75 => -1.81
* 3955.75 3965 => 0.04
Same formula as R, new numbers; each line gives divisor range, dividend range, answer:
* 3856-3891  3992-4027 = 1.06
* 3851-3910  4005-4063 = 1.03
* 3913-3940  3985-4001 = 1.12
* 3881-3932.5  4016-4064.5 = 1.07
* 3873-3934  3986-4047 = 1.12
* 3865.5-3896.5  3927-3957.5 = 1.02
